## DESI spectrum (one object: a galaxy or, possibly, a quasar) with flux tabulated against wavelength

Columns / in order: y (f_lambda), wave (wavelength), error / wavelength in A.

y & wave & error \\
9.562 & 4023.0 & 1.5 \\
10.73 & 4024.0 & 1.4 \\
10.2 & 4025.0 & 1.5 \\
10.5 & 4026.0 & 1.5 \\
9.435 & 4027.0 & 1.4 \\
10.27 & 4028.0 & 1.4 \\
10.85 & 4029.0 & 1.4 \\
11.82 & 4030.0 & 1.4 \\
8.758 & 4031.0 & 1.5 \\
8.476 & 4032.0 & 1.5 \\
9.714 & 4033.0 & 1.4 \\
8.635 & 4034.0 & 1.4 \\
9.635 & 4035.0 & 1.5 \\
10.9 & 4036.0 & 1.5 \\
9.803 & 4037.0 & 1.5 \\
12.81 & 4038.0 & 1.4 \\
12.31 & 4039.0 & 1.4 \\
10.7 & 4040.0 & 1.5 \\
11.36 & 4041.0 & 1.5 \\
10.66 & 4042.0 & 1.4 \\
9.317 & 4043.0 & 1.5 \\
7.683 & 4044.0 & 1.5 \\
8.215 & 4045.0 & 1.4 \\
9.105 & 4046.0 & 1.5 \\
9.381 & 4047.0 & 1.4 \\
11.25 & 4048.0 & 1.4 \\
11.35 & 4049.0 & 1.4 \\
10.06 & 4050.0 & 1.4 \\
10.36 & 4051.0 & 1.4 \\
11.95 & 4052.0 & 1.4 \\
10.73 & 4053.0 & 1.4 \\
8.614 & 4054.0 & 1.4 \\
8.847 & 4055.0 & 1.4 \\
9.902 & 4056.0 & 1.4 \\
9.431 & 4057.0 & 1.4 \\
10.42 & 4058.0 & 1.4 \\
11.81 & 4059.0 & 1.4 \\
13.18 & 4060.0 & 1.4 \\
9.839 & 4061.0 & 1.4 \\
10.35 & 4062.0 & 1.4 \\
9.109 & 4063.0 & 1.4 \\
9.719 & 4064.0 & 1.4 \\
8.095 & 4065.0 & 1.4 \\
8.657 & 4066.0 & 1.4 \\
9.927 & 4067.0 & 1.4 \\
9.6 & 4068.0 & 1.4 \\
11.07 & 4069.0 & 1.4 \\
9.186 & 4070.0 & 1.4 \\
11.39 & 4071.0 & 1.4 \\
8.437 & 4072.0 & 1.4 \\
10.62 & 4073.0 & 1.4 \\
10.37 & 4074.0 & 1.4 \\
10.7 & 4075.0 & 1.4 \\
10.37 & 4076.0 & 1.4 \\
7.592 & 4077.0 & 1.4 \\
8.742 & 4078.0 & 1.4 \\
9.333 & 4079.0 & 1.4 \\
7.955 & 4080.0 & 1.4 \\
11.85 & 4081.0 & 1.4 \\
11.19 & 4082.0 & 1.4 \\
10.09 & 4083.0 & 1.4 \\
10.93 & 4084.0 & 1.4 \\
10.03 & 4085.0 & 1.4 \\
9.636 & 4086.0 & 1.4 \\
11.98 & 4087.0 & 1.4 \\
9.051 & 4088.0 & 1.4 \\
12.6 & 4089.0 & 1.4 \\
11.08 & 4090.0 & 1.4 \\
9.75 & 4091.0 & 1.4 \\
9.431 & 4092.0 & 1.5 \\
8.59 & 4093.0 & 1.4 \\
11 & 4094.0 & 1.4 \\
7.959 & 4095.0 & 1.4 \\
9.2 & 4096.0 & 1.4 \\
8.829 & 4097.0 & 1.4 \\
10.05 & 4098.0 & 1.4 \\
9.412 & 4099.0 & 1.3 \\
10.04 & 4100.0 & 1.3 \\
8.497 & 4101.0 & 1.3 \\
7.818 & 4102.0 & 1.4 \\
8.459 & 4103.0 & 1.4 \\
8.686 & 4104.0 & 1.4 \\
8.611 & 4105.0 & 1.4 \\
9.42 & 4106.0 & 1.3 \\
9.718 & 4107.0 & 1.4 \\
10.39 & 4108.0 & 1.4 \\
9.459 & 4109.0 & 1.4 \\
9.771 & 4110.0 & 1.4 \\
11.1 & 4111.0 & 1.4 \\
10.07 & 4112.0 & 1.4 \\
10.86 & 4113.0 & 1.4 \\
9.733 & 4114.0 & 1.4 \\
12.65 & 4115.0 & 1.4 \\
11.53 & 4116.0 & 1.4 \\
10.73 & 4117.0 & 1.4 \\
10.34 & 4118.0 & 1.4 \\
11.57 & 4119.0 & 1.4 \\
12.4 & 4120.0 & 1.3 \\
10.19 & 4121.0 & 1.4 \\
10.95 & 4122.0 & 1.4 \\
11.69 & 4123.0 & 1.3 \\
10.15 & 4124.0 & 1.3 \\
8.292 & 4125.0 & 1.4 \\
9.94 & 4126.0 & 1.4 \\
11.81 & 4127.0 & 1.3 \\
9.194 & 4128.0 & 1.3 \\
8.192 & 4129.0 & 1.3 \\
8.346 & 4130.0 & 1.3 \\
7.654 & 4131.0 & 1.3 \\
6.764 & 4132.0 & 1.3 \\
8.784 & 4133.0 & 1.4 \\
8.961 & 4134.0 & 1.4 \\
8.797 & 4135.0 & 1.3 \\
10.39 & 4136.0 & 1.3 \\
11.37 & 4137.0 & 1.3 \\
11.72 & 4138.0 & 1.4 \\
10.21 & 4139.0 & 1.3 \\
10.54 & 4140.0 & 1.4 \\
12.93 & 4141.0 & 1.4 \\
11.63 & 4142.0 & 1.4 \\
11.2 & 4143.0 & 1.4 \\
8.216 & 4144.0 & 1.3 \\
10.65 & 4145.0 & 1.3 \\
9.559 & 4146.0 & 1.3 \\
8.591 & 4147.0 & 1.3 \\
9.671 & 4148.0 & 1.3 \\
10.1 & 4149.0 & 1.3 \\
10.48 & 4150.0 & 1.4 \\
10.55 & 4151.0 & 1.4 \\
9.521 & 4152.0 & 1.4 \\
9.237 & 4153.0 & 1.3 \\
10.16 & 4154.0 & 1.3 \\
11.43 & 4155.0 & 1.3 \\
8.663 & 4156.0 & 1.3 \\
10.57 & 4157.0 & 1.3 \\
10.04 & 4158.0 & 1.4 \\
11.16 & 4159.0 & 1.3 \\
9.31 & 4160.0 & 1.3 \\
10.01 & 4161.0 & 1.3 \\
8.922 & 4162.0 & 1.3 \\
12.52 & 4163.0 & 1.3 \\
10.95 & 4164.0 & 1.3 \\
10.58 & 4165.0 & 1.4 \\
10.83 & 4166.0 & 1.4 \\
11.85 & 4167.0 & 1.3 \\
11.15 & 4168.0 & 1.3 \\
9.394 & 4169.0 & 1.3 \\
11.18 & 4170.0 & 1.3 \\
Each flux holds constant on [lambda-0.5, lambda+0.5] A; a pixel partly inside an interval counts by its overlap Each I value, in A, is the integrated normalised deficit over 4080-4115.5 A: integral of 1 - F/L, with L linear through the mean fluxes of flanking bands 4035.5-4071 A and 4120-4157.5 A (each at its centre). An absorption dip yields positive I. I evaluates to 0.5 A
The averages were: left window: 10.2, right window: 9.95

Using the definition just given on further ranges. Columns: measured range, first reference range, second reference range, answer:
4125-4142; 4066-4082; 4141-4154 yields 0.5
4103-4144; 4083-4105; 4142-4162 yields -1.3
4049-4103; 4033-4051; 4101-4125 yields 1.5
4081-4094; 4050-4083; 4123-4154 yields -0.7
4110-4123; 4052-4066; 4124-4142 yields -1.6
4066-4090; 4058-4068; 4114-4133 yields -0.1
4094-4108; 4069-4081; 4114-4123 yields 2.0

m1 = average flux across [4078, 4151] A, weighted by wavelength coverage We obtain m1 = 9.98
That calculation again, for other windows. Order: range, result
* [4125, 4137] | 9.06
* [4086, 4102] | 9.76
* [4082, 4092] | 10.5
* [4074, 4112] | 9.72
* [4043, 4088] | 9.96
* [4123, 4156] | 9.86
